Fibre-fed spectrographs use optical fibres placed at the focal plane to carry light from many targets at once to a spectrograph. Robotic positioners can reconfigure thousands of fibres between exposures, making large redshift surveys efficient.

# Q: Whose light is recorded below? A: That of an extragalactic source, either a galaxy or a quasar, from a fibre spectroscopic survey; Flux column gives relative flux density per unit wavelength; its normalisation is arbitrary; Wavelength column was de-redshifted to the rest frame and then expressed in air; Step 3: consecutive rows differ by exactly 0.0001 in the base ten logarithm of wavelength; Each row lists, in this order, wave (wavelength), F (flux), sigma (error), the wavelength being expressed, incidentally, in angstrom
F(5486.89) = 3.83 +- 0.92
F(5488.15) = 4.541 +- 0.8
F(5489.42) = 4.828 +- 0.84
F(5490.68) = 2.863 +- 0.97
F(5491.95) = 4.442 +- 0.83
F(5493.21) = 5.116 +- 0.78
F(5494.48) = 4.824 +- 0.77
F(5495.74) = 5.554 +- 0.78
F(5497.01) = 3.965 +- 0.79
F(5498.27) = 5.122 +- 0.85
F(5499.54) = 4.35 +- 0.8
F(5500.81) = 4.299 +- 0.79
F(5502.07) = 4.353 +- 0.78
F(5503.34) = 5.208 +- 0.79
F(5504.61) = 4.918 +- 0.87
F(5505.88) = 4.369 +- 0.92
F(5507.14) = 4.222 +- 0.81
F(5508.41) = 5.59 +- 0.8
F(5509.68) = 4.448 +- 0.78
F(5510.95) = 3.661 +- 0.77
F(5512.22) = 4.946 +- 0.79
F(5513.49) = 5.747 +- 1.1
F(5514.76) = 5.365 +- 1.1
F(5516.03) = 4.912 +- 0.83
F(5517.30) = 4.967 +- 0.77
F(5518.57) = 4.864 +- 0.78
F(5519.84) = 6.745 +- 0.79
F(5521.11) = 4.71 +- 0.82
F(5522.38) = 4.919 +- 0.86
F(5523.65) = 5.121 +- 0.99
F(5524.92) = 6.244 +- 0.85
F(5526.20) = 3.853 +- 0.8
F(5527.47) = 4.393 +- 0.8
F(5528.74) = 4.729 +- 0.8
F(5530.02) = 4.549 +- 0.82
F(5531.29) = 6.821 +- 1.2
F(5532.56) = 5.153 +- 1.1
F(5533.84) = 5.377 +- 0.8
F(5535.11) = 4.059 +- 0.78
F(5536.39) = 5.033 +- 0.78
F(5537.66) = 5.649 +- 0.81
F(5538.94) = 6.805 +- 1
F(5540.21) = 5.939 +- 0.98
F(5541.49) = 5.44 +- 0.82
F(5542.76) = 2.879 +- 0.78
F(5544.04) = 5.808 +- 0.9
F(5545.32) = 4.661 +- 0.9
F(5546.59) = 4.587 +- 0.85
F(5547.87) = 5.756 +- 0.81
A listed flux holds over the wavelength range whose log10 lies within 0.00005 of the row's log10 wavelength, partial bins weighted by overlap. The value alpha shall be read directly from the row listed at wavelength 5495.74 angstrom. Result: 5.554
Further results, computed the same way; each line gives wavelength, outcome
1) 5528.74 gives 4.729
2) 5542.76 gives 2.879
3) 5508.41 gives 5.59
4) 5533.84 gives 5.377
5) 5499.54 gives 4.35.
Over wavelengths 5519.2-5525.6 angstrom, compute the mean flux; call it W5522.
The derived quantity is 5.54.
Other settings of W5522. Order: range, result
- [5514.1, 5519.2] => 5.03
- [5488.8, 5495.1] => 4.41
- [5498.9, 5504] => 4.55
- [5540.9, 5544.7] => 4.7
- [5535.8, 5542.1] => 5.78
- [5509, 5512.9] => 4.38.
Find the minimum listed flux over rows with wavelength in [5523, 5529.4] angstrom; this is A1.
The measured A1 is 3.853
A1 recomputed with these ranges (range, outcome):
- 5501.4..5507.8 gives 4.222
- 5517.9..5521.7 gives 4.71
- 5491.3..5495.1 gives 4.442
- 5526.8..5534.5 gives 4.393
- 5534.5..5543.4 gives 2.879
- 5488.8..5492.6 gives 2.863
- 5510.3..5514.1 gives 3.661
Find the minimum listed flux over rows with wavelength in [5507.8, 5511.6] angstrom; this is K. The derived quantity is 3.661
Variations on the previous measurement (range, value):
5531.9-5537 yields 4.059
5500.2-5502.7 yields 4.299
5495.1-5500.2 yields 3.965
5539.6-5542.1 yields 5.44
